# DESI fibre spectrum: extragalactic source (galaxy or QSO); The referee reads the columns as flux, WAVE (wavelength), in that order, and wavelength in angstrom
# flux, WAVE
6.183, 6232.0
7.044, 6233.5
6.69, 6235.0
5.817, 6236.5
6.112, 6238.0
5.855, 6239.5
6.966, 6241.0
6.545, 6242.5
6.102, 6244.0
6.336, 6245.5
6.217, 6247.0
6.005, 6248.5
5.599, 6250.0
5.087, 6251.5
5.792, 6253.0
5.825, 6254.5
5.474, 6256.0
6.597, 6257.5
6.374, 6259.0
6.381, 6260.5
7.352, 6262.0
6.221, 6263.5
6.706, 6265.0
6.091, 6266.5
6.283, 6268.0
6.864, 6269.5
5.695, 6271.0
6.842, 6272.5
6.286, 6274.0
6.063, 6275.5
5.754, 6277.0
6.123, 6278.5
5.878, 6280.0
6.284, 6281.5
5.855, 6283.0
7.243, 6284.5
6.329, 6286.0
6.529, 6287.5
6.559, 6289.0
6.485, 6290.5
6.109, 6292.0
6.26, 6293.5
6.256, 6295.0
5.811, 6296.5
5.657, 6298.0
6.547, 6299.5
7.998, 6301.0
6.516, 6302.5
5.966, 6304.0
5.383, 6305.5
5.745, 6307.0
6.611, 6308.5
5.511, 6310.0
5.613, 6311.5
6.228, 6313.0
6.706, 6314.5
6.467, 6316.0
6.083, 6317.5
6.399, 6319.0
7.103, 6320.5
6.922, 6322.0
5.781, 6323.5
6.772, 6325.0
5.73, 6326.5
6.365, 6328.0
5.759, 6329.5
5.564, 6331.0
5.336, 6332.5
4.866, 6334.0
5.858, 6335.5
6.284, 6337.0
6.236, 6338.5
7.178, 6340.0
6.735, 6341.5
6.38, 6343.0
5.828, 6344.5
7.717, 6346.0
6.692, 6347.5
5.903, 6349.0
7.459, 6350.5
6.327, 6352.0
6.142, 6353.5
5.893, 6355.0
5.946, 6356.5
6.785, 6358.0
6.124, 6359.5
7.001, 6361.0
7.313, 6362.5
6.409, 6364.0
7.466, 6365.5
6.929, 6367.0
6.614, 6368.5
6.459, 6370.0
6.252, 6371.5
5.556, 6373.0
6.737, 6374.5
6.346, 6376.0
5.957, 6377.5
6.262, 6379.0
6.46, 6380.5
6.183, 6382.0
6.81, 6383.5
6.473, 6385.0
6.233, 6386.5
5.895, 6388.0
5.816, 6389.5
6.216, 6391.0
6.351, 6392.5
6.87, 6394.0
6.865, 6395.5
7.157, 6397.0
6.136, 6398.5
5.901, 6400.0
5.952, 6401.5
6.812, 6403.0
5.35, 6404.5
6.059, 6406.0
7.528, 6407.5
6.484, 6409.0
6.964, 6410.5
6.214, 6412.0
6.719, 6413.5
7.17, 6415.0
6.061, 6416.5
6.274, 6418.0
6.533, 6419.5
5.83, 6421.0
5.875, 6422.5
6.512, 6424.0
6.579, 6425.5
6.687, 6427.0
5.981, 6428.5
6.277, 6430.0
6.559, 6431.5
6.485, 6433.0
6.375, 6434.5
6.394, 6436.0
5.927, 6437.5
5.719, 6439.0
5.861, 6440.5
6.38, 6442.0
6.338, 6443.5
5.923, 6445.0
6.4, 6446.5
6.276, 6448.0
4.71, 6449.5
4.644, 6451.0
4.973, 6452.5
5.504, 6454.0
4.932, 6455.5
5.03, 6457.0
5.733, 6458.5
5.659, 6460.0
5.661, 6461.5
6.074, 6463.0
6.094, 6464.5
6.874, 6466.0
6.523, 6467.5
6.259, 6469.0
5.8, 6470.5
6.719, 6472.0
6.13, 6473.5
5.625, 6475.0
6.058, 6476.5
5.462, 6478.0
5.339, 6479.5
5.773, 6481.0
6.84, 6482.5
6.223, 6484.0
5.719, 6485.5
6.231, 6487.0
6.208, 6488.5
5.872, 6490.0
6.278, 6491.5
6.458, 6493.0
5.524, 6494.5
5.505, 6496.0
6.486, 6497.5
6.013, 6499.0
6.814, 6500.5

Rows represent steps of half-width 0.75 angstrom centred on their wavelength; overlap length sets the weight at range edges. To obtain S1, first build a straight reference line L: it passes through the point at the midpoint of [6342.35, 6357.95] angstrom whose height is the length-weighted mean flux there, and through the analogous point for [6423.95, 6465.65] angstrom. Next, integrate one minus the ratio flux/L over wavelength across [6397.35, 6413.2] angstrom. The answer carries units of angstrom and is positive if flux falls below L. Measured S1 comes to -0.6 angstrom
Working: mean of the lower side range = 6.44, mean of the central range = 6.37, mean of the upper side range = 5.92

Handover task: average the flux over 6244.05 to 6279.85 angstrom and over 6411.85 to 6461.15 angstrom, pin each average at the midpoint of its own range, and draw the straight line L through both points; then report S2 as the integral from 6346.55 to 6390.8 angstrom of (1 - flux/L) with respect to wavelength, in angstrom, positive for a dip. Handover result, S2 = -2.6 angstrom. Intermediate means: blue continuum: 6.17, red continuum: 6.01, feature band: 6.43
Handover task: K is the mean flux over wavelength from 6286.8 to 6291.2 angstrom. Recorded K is 6.52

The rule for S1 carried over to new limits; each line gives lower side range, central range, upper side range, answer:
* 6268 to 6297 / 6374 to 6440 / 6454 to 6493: -3.10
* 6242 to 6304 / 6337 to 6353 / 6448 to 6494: -1.33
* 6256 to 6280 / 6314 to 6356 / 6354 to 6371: 1.52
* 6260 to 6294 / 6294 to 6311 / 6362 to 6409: 0.53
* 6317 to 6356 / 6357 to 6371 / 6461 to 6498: -1.18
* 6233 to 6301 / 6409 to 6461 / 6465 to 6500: 0.67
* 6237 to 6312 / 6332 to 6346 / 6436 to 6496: -0.17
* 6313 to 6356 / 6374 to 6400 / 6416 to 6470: -0.96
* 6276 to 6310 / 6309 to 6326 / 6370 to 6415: -0.11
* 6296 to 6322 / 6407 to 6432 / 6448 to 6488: -2.21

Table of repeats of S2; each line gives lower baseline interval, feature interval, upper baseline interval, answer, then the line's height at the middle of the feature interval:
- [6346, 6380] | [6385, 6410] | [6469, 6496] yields 0.01 angstrom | 6.36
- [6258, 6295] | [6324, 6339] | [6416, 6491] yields 0.90 angstrom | 6.25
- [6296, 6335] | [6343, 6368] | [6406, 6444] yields -1.56 angstrom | 6.22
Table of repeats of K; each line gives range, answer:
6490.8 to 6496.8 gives 5.94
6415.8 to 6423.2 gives 6.12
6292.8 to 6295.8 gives 6.25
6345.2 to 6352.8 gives 6.81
